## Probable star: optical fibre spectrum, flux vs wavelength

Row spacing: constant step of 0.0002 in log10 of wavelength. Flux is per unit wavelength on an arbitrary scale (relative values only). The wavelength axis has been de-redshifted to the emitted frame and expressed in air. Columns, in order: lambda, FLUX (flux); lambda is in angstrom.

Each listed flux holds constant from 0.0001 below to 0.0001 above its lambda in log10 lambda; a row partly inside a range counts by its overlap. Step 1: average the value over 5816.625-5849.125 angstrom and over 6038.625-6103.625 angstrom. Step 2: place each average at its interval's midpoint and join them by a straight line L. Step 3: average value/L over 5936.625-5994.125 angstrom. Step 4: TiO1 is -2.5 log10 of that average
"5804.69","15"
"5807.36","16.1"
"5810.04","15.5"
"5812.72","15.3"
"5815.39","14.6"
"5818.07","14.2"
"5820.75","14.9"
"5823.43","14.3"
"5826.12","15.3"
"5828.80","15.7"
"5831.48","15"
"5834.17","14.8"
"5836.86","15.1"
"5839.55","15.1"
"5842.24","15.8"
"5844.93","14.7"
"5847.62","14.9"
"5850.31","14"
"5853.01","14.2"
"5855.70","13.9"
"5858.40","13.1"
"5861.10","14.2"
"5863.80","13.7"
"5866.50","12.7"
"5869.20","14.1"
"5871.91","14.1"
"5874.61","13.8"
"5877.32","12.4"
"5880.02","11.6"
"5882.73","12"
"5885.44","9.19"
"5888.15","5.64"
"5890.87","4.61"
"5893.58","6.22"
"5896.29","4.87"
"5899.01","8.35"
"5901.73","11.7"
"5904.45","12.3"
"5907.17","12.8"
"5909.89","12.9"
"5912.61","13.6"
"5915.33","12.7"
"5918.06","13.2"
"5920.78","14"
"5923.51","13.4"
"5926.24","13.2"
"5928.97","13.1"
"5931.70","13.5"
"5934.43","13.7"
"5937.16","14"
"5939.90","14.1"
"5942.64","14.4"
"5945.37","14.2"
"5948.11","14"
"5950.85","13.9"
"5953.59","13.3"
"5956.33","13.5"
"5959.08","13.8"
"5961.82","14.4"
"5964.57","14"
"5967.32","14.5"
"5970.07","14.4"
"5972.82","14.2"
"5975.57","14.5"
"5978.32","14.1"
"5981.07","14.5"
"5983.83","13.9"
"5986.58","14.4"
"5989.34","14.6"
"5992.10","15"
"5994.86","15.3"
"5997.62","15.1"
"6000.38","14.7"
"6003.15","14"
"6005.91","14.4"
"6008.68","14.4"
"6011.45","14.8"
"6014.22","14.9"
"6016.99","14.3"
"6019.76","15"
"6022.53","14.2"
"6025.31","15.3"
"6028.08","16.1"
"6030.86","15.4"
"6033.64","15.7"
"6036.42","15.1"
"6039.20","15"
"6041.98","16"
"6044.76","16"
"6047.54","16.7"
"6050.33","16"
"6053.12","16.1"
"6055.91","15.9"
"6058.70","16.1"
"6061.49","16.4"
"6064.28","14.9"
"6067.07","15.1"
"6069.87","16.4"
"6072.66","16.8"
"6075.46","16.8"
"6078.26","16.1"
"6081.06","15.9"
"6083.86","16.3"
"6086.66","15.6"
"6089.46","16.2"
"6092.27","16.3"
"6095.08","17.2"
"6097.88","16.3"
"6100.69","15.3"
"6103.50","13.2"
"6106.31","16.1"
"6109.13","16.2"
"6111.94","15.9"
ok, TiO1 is 0.10 mag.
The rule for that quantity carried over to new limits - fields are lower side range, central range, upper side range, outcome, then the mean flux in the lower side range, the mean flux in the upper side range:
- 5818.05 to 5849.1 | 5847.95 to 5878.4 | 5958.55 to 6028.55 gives 0.09 mag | 15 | 14.6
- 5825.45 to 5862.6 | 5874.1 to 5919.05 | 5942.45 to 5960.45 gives 0.35 mag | 14.7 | 13.8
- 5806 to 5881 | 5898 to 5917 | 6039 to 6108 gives 0.22 mag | 14.4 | 16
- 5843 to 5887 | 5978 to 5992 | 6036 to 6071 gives 0.04 mag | 13.3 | 15.8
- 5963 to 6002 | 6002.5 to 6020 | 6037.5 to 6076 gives 0.04 mag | 14.5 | 16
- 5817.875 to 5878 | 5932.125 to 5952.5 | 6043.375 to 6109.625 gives 0.08 mag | 14.4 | 16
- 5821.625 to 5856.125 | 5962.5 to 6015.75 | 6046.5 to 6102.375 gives 0.08 mag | 14.9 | 16.1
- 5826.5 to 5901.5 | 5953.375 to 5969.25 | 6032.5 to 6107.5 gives 0.01 mag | 12.4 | 15.9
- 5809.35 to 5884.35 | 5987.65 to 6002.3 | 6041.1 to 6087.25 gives 0.04 mag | 14.2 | 16.1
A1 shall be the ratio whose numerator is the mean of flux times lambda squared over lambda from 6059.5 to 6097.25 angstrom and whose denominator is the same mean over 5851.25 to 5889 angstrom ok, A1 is 1.38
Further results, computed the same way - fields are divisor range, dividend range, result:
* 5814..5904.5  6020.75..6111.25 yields 1.34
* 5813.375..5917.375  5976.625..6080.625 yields 1.27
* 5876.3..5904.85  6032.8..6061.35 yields 1.90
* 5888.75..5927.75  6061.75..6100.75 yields 1.57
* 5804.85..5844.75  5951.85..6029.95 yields 1.02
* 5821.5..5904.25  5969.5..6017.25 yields 1.22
